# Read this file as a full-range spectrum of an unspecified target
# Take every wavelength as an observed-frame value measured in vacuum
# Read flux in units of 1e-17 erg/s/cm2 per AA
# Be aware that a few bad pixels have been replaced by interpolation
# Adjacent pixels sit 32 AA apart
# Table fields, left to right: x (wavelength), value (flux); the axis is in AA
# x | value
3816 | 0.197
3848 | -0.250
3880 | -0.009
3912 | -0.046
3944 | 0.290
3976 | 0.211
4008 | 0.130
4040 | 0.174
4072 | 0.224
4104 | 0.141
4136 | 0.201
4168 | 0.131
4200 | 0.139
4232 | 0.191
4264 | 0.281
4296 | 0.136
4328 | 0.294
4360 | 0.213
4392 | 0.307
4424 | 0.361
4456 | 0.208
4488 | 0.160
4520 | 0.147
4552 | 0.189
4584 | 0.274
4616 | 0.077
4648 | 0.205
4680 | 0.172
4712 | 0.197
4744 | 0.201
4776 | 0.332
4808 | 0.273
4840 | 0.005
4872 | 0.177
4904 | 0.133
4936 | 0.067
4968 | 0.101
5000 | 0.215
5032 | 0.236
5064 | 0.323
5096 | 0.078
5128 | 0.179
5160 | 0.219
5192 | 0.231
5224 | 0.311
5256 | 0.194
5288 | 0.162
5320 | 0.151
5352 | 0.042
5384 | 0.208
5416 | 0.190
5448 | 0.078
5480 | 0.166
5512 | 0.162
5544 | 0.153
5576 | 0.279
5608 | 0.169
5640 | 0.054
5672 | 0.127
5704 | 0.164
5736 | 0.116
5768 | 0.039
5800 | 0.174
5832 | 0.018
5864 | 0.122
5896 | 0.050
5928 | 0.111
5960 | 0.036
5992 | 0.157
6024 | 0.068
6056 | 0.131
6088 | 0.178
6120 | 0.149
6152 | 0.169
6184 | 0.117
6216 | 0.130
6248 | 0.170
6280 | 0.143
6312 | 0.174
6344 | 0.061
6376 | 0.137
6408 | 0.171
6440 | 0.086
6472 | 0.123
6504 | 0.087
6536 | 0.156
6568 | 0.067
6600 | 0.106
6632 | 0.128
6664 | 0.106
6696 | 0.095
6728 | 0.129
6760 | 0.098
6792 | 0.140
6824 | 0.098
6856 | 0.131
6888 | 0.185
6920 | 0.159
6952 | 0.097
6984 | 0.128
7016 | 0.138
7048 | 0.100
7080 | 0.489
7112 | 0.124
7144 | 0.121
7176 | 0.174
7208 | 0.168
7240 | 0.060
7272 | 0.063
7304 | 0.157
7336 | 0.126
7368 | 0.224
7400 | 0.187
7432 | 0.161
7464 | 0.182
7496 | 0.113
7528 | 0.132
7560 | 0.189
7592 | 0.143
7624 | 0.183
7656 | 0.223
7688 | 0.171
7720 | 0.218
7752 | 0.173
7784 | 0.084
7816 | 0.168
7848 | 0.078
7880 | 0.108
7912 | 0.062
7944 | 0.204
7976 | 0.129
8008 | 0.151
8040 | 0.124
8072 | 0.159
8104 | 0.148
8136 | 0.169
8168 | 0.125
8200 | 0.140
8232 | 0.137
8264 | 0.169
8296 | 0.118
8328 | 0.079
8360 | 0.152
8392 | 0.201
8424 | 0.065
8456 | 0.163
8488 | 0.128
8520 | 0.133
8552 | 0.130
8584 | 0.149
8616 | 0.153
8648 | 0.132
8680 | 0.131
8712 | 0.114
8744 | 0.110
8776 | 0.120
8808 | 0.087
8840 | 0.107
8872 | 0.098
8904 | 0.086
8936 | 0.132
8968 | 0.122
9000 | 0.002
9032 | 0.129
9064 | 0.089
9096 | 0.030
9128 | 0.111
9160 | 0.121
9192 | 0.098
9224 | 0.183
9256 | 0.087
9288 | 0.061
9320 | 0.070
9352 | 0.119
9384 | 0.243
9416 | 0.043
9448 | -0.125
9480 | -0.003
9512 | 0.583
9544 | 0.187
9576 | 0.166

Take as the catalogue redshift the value 0.900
